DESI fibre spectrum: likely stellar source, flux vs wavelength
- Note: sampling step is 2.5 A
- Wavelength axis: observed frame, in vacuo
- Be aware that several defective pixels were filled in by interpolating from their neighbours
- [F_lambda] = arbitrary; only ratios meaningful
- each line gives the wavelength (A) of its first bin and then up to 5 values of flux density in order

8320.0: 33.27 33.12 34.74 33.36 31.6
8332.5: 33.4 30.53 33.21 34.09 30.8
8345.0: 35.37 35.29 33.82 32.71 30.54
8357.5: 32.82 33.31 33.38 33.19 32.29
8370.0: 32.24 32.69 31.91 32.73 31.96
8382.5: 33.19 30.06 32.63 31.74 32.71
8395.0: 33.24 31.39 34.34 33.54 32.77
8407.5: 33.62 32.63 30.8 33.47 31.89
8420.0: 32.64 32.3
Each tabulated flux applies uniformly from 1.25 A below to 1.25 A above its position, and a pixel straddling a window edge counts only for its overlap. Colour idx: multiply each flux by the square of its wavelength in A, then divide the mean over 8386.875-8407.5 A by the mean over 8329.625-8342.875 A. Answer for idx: 1.0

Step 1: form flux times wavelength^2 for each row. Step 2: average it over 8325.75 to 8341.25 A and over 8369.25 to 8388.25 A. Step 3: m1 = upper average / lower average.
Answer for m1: 0.99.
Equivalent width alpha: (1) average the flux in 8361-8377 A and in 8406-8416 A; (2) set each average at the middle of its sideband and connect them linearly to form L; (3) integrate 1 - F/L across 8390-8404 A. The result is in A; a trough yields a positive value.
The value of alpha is -0.1 A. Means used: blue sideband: 32.6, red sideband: 32.6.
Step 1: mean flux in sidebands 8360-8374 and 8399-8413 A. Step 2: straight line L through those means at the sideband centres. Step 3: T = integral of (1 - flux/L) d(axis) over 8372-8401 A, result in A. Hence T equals 0.5 A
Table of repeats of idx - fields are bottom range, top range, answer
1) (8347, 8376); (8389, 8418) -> 1.01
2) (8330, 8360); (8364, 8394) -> 0.99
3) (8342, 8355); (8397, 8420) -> 0.99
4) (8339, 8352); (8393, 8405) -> 0.99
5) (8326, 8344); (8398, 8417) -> 1.03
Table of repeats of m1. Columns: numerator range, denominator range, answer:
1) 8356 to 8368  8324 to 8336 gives 1.02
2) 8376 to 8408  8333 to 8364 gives 1.00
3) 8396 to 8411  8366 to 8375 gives 1.03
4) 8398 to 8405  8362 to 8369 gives 1.03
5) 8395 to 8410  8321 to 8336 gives 1.03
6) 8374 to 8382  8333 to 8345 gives 1.00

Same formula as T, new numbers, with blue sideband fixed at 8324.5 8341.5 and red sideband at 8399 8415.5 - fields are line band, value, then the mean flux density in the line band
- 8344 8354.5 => -0.35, 34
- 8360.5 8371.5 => 0.04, 32.8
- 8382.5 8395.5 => 0.33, 32.1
